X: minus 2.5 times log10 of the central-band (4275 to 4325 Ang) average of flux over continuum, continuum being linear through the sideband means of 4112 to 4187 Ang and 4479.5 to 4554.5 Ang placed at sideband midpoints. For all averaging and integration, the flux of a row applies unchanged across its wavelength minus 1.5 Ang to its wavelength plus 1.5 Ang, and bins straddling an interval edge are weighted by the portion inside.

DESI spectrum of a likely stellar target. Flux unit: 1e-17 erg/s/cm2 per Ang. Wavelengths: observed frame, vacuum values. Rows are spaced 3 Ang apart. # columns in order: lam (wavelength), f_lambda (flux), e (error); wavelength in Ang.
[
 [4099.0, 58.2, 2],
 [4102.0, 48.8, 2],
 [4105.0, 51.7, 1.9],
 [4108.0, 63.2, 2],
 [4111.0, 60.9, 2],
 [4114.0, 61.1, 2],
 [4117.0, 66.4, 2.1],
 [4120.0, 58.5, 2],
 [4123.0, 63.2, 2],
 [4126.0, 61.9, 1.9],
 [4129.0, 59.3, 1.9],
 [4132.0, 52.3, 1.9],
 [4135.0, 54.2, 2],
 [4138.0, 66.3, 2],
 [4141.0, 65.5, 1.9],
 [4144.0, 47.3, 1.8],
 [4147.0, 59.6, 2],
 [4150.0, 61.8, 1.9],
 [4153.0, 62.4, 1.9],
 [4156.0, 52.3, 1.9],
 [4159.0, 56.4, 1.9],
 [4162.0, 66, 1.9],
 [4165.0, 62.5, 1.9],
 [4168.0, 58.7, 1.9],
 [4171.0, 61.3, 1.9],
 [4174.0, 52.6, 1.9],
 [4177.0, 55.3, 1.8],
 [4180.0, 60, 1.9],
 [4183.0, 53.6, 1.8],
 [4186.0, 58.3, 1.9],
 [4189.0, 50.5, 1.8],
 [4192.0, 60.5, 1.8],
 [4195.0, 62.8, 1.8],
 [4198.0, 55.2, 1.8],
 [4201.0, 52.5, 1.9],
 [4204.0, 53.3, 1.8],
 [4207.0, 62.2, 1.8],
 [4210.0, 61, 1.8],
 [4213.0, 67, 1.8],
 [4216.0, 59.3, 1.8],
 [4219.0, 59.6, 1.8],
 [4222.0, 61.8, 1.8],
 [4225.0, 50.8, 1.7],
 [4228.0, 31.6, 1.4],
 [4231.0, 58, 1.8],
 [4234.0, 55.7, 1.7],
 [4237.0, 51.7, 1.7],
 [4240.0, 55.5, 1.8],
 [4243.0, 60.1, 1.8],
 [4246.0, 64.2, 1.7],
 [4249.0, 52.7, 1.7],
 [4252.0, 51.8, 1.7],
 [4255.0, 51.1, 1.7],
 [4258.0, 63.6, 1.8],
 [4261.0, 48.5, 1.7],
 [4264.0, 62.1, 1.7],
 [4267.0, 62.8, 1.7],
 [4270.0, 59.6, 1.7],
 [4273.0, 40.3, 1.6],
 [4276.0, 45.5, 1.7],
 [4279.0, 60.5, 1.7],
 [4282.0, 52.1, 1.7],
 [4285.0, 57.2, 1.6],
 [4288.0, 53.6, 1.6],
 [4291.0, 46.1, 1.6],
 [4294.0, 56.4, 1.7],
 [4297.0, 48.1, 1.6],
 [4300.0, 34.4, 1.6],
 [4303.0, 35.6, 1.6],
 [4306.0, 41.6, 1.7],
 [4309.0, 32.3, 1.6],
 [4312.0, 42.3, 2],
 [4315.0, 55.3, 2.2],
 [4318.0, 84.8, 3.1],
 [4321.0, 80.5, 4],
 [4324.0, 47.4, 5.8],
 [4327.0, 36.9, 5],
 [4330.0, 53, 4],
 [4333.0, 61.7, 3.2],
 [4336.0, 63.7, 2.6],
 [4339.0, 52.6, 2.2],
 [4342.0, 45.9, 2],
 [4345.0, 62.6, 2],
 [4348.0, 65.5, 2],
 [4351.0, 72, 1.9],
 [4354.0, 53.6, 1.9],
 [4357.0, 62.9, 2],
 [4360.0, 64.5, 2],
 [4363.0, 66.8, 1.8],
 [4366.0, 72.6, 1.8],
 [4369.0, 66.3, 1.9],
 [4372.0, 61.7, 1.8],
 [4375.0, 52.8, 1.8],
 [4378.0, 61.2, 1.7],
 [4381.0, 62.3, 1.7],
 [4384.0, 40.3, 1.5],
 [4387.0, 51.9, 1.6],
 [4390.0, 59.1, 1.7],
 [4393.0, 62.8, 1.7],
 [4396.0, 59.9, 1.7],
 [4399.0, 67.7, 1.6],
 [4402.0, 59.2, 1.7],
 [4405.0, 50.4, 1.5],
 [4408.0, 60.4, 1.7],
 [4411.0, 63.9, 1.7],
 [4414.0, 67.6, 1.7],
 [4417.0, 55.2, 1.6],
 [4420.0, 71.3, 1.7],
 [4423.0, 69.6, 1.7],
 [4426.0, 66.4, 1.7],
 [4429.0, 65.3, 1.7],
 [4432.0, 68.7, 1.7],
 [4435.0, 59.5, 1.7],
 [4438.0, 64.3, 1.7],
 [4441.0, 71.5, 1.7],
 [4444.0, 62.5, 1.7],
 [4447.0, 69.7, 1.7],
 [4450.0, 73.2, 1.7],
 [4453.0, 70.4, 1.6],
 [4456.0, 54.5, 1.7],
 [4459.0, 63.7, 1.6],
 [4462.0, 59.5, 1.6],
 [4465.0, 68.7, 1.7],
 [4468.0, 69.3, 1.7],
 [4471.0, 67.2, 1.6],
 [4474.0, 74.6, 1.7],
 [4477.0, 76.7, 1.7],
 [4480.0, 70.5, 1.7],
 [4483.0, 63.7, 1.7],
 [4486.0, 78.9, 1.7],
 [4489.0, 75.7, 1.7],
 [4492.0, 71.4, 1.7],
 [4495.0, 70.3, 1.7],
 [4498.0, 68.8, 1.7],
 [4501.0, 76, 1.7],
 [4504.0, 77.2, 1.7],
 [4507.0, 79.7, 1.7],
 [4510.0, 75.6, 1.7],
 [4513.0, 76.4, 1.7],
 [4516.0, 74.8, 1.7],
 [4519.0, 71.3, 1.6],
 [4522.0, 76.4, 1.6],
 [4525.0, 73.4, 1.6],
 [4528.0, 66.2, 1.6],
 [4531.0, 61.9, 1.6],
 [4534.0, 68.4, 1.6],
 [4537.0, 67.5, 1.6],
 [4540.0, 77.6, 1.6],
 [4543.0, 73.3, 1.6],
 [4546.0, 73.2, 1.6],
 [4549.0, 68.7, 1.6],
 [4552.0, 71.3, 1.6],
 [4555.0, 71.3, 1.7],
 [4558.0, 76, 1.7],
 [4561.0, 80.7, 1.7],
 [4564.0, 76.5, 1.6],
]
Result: 0.25 mag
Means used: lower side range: 59.1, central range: 51.5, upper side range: 72.3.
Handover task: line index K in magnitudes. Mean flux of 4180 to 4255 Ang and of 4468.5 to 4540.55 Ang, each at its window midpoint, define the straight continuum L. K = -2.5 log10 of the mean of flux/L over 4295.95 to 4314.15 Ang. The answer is 0.48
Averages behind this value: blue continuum 56.2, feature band 39.4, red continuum 72.4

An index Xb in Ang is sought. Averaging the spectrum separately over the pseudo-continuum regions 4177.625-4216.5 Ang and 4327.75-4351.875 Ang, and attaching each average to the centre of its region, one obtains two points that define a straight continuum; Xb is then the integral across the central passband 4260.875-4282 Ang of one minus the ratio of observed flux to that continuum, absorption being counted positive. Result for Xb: 1.4 Ang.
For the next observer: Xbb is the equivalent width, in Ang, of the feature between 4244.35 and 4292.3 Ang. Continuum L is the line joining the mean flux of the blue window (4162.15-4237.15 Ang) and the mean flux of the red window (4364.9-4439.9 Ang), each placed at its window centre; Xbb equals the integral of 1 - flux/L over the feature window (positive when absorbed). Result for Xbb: 3.2 Ang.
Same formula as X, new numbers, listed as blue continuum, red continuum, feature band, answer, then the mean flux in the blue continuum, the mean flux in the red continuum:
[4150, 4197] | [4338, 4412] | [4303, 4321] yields 0.14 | 58.3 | 60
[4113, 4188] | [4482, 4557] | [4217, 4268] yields 0.13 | 59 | 72.4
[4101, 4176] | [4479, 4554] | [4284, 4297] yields 0.22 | 59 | 72.3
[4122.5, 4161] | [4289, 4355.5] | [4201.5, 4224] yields -0.07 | 58.6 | 53.3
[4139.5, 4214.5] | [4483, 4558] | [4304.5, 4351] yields 0.16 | 58.3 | 72.6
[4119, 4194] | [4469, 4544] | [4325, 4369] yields 0.11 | 58.4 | 72.5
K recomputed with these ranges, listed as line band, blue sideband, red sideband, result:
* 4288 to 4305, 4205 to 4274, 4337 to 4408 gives 0.274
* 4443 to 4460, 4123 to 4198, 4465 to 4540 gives 0.069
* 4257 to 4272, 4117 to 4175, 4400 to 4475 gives 0.056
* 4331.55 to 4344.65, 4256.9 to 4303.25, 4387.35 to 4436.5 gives 0.003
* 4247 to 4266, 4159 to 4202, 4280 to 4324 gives -0.032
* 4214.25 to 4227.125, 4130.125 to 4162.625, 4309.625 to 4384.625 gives 0.038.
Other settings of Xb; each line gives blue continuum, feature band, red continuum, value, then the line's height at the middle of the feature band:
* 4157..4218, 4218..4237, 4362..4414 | 1.97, 58.7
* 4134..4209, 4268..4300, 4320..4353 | 3.70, 58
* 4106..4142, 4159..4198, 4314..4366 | 1.66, 60.9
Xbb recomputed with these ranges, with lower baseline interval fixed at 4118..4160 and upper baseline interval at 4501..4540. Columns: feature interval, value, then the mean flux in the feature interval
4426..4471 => 2.7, 65.8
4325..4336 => 2.3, 52.2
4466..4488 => -0.1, 71.6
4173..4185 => 0.9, 55.6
